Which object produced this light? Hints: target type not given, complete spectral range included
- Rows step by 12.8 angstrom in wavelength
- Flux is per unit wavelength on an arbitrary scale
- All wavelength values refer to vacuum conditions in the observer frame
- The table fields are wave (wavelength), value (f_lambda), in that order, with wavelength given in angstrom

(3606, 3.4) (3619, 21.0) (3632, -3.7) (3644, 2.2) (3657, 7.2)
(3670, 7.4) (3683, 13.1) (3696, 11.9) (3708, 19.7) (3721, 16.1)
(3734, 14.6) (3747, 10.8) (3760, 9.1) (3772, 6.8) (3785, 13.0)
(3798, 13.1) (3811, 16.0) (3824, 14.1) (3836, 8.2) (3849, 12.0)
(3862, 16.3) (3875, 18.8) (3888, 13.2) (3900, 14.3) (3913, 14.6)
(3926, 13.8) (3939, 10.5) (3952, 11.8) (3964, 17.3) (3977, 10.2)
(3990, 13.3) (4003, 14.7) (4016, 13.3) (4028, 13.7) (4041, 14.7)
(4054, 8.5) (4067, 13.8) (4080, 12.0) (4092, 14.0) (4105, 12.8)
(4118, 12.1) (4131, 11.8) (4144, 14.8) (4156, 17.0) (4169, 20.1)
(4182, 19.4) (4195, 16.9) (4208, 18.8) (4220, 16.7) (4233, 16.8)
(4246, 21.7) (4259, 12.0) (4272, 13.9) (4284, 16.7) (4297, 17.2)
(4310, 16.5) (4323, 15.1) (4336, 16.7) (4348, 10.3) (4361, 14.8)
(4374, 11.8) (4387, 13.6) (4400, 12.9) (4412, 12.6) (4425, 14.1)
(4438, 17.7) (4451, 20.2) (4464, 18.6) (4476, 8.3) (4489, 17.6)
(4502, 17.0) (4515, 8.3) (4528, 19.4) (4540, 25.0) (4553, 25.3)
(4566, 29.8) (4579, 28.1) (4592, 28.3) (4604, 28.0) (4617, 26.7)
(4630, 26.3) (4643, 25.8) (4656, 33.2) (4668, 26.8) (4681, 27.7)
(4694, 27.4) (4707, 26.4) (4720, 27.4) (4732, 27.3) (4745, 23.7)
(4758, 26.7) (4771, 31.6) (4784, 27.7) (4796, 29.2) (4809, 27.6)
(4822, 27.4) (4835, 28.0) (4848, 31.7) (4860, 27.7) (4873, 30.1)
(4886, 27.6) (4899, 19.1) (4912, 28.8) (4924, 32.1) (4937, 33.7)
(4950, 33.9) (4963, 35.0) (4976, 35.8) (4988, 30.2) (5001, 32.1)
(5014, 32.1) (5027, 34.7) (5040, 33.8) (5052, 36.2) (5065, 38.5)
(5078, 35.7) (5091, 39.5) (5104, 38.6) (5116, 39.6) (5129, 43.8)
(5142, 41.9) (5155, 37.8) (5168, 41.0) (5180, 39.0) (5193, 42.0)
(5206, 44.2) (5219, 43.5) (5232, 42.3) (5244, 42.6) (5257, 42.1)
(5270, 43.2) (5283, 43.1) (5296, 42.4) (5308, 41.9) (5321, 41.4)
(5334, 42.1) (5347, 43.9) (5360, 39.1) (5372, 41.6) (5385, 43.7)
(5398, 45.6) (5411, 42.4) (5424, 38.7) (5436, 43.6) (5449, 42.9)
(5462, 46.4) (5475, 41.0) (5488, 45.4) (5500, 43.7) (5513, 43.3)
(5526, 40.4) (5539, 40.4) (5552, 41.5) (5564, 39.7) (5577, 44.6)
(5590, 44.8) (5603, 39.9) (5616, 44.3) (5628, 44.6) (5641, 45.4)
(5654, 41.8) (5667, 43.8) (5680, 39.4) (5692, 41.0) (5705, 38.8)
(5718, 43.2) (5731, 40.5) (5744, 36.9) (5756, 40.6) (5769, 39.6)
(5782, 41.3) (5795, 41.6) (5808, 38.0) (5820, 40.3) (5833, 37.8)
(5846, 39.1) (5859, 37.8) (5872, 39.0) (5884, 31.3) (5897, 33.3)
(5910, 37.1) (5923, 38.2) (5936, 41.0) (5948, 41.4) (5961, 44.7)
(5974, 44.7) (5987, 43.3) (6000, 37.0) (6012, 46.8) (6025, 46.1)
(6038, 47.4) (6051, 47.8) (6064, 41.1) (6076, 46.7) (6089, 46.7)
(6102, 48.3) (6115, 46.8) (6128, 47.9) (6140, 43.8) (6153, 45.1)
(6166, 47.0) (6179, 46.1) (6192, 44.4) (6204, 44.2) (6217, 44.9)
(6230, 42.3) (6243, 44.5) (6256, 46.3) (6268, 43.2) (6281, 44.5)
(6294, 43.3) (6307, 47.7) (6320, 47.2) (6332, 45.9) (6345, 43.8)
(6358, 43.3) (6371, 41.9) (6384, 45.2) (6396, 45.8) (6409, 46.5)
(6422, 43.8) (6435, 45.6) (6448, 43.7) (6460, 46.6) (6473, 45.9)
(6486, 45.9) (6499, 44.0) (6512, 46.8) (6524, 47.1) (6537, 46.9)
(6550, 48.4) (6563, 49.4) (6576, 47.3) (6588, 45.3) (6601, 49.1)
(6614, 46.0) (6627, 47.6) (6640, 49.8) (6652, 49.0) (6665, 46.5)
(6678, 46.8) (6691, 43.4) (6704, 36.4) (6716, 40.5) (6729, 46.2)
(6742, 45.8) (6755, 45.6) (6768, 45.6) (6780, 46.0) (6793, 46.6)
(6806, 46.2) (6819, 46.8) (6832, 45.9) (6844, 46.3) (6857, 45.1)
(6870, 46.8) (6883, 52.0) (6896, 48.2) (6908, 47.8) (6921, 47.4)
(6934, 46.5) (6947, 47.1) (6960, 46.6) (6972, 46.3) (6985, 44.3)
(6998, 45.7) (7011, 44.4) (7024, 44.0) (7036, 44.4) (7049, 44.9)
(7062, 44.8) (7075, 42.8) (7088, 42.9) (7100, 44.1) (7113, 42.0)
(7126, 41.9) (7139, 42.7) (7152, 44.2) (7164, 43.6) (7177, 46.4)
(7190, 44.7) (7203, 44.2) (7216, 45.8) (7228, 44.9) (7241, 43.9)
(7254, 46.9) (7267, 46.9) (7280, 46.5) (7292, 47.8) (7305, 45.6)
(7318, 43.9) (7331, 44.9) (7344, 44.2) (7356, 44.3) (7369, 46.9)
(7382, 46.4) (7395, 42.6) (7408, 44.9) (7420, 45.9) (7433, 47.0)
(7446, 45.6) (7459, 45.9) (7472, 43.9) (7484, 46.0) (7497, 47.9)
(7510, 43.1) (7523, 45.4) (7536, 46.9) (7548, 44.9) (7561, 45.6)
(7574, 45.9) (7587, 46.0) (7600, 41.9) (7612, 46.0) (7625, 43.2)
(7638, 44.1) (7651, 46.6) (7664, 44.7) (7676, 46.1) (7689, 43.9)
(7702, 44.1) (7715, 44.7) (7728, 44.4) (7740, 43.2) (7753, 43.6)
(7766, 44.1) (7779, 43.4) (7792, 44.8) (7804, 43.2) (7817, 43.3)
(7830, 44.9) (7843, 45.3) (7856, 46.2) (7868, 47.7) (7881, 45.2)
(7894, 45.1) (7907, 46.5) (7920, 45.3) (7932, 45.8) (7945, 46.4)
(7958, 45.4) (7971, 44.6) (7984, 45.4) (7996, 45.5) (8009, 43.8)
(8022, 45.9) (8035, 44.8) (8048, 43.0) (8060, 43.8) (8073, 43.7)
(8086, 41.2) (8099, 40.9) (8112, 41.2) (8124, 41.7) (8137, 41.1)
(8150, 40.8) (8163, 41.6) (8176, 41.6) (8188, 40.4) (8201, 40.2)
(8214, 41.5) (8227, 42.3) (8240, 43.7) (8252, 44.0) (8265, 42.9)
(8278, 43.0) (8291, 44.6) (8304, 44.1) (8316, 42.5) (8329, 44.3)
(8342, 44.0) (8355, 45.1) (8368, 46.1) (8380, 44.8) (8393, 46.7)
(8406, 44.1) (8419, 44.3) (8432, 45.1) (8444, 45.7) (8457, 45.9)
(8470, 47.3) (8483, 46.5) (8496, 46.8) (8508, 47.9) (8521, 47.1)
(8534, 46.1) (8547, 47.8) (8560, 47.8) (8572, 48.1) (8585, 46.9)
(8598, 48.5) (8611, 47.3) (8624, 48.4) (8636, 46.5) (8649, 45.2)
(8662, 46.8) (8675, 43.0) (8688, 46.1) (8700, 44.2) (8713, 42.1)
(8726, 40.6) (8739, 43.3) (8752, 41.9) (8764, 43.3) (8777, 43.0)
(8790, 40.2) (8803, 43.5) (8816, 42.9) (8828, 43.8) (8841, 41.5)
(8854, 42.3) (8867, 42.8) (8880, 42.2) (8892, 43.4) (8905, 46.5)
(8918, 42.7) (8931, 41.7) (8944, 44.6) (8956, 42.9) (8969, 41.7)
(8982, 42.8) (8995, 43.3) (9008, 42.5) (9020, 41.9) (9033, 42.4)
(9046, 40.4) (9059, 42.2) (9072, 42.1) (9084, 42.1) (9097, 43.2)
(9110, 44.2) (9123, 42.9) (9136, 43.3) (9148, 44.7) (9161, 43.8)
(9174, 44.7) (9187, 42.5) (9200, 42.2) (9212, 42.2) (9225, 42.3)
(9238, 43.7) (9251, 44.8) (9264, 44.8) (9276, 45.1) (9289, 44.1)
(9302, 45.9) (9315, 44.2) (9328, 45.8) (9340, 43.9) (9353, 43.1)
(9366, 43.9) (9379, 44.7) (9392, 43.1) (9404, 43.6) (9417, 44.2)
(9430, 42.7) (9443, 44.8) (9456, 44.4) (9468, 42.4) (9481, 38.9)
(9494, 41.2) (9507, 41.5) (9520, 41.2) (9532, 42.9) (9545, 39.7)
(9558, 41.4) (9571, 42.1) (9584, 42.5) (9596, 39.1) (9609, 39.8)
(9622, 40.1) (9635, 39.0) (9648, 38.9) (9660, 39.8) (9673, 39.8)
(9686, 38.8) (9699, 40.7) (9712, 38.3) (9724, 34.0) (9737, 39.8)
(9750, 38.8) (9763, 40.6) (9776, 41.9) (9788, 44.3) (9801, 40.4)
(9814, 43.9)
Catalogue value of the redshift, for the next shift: 0.14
